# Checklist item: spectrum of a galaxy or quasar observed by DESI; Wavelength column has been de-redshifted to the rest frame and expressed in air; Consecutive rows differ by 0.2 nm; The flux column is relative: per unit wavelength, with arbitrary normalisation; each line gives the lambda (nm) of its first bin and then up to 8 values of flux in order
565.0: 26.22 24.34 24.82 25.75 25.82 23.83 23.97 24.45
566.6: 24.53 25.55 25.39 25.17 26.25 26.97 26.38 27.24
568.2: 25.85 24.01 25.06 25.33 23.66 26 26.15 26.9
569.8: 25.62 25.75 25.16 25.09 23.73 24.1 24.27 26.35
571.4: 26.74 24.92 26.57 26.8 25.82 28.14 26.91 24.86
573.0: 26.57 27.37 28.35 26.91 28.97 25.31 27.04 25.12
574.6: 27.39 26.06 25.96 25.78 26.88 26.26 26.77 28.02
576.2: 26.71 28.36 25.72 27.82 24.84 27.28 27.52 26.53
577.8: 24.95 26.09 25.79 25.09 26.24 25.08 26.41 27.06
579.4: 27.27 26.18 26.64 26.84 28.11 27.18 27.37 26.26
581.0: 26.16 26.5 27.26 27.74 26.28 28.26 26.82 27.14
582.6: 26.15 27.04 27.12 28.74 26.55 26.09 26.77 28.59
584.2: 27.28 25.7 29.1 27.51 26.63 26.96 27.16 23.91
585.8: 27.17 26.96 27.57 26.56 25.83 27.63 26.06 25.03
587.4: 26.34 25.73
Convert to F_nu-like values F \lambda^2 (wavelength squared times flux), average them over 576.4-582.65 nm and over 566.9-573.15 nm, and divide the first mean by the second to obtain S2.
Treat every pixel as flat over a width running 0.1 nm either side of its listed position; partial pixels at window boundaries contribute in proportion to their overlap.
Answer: 1.07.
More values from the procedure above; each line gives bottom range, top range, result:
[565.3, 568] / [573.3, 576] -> 1.08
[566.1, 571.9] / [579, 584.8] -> 1.11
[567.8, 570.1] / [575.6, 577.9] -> 1.07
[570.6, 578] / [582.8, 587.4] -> 1.05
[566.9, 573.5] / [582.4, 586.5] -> 1.10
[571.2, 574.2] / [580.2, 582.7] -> 1.04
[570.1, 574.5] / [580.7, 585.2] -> 1.07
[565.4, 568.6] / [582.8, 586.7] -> 1.13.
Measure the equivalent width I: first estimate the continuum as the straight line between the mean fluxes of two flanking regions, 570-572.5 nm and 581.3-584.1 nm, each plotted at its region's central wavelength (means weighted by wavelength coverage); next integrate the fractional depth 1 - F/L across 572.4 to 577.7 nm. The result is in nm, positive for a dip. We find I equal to -0.12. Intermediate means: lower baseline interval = 25.6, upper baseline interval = 27.2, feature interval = 26.8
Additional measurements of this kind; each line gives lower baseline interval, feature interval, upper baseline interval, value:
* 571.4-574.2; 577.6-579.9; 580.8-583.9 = 0.067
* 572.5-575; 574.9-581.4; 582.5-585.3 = 0.082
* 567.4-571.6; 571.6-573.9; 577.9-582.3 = -0.094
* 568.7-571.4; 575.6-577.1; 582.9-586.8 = -0.048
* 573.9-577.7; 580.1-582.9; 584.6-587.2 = -0.039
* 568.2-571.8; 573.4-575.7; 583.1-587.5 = -0.077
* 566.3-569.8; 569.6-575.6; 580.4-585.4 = -0.029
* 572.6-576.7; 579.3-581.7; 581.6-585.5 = 0.005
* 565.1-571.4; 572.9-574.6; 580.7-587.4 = -0.075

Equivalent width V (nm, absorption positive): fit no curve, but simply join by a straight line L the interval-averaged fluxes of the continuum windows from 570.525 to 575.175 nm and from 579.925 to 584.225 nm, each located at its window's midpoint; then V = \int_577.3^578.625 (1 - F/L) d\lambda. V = 0.04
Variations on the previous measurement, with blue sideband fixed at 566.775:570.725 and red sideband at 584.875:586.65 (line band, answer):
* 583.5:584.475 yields -0.02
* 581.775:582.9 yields -0.03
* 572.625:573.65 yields -0.04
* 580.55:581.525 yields -0.02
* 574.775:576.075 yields -0.03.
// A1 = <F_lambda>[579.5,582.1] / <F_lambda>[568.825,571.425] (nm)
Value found 1.1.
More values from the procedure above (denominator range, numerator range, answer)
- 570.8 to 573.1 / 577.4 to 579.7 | 1.00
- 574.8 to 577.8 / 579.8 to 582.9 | 1.01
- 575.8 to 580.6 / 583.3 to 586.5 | 1.01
